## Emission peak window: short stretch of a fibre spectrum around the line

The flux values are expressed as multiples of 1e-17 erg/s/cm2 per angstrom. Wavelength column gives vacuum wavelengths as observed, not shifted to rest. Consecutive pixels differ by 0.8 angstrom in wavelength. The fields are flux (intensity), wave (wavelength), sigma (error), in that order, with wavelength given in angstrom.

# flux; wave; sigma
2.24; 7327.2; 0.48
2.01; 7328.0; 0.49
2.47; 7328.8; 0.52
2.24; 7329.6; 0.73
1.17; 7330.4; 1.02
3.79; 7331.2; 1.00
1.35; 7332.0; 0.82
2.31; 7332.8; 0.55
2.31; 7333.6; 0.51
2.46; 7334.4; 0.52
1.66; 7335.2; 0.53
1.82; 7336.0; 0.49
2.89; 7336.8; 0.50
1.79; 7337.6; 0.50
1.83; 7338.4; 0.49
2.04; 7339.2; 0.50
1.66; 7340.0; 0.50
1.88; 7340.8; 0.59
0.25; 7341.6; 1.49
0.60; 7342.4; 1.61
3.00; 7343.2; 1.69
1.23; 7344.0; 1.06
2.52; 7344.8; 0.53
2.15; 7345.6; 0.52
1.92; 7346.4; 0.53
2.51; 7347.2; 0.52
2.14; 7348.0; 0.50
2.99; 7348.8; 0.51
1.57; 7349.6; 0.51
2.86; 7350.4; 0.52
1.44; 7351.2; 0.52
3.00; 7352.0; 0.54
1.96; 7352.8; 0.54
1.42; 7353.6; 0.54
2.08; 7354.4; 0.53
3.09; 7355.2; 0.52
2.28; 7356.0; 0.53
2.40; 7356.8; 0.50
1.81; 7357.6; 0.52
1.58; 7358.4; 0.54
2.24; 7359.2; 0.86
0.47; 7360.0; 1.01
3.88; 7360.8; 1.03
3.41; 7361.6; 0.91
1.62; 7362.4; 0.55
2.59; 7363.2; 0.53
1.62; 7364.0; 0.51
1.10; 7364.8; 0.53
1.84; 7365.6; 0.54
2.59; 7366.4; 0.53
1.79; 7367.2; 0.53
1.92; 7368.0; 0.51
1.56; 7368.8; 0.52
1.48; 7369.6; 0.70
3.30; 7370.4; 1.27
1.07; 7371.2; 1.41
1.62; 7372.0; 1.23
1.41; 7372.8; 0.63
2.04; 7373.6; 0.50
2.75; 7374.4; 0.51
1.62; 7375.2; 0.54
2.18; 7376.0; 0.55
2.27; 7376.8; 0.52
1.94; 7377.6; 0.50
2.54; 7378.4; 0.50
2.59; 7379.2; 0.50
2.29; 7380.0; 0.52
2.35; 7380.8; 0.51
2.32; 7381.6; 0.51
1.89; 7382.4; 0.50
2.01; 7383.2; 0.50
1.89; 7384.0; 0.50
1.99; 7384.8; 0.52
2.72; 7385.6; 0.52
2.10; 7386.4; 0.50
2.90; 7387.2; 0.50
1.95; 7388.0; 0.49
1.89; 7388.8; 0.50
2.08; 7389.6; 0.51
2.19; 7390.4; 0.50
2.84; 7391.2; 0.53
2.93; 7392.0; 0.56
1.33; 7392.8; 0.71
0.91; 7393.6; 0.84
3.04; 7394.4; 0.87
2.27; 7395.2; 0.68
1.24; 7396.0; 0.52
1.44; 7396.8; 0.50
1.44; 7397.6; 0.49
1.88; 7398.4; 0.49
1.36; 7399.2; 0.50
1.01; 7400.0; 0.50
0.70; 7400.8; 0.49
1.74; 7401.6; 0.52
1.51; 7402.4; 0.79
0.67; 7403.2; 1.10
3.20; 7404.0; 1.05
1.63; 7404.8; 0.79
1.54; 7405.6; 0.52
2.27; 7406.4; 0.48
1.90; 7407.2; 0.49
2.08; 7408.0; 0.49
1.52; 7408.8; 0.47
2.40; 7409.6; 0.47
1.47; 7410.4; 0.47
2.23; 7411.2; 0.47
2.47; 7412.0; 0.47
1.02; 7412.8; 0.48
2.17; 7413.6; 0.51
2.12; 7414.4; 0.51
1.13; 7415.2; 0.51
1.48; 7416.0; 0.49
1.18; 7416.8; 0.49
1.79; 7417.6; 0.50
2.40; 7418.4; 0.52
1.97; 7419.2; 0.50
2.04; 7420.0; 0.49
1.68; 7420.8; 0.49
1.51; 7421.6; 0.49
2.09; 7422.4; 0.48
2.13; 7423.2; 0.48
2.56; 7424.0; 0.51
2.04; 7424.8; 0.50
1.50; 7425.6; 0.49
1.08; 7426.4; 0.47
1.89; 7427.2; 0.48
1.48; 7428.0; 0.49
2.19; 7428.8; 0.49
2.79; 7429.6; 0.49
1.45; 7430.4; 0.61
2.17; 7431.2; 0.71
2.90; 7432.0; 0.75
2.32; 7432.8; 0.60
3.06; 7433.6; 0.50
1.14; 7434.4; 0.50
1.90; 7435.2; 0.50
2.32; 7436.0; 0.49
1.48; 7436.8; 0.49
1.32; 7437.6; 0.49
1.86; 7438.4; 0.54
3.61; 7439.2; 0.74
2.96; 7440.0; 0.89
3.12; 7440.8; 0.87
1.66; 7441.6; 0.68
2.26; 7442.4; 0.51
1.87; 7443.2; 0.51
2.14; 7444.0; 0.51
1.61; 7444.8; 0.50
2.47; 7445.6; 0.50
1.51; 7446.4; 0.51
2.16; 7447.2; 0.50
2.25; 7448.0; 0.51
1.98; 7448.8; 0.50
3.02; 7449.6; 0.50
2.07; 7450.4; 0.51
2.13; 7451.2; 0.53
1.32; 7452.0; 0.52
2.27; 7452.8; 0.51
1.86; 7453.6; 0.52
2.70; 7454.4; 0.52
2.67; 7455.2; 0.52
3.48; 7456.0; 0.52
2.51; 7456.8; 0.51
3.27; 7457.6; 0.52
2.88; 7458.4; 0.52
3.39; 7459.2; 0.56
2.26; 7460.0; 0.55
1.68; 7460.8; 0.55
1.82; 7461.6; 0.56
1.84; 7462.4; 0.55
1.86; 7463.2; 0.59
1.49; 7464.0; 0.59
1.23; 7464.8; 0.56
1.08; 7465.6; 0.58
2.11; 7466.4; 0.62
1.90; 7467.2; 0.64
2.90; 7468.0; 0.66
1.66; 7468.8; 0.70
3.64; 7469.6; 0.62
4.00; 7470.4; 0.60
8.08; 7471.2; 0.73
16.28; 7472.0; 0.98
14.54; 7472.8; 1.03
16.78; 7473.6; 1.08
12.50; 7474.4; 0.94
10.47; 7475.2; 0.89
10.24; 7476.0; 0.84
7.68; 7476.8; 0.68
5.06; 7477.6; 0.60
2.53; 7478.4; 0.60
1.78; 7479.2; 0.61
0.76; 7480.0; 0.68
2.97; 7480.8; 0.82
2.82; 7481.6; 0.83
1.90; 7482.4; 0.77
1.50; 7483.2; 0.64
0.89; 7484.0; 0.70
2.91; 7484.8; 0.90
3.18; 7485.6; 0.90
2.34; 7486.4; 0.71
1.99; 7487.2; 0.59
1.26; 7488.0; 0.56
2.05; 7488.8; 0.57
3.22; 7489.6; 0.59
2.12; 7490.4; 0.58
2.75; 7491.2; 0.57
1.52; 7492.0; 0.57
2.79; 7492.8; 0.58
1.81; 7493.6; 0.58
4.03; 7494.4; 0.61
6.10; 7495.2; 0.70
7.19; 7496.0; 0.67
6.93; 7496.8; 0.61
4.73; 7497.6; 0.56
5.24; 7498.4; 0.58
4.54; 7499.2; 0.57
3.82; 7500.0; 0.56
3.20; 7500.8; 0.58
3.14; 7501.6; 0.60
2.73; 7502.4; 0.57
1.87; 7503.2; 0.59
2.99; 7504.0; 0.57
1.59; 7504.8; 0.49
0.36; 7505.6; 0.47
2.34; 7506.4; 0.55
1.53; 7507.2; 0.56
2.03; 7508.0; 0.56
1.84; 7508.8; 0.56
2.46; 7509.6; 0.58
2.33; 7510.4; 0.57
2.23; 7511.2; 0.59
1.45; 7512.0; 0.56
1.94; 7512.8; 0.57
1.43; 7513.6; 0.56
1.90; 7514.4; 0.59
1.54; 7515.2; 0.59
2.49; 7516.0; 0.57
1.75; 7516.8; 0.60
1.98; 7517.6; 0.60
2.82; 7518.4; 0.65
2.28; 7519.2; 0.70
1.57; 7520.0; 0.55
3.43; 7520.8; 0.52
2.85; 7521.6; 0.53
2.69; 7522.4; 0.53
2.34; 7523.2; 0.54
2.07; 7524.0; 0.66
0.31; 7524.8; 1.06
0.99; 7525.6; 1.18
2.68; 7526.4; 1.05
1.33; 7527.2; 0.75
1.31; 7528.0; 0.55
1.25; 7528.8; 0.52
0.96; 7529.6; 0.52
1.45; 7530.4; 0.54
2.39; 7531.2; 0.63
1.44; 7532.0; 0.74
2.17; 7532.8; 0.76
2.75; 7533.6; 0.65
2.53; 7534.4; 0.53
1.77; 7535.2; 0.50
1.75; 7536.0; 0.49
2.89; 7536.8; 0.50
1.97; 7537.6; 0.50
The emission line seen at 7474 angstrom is H-alpha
